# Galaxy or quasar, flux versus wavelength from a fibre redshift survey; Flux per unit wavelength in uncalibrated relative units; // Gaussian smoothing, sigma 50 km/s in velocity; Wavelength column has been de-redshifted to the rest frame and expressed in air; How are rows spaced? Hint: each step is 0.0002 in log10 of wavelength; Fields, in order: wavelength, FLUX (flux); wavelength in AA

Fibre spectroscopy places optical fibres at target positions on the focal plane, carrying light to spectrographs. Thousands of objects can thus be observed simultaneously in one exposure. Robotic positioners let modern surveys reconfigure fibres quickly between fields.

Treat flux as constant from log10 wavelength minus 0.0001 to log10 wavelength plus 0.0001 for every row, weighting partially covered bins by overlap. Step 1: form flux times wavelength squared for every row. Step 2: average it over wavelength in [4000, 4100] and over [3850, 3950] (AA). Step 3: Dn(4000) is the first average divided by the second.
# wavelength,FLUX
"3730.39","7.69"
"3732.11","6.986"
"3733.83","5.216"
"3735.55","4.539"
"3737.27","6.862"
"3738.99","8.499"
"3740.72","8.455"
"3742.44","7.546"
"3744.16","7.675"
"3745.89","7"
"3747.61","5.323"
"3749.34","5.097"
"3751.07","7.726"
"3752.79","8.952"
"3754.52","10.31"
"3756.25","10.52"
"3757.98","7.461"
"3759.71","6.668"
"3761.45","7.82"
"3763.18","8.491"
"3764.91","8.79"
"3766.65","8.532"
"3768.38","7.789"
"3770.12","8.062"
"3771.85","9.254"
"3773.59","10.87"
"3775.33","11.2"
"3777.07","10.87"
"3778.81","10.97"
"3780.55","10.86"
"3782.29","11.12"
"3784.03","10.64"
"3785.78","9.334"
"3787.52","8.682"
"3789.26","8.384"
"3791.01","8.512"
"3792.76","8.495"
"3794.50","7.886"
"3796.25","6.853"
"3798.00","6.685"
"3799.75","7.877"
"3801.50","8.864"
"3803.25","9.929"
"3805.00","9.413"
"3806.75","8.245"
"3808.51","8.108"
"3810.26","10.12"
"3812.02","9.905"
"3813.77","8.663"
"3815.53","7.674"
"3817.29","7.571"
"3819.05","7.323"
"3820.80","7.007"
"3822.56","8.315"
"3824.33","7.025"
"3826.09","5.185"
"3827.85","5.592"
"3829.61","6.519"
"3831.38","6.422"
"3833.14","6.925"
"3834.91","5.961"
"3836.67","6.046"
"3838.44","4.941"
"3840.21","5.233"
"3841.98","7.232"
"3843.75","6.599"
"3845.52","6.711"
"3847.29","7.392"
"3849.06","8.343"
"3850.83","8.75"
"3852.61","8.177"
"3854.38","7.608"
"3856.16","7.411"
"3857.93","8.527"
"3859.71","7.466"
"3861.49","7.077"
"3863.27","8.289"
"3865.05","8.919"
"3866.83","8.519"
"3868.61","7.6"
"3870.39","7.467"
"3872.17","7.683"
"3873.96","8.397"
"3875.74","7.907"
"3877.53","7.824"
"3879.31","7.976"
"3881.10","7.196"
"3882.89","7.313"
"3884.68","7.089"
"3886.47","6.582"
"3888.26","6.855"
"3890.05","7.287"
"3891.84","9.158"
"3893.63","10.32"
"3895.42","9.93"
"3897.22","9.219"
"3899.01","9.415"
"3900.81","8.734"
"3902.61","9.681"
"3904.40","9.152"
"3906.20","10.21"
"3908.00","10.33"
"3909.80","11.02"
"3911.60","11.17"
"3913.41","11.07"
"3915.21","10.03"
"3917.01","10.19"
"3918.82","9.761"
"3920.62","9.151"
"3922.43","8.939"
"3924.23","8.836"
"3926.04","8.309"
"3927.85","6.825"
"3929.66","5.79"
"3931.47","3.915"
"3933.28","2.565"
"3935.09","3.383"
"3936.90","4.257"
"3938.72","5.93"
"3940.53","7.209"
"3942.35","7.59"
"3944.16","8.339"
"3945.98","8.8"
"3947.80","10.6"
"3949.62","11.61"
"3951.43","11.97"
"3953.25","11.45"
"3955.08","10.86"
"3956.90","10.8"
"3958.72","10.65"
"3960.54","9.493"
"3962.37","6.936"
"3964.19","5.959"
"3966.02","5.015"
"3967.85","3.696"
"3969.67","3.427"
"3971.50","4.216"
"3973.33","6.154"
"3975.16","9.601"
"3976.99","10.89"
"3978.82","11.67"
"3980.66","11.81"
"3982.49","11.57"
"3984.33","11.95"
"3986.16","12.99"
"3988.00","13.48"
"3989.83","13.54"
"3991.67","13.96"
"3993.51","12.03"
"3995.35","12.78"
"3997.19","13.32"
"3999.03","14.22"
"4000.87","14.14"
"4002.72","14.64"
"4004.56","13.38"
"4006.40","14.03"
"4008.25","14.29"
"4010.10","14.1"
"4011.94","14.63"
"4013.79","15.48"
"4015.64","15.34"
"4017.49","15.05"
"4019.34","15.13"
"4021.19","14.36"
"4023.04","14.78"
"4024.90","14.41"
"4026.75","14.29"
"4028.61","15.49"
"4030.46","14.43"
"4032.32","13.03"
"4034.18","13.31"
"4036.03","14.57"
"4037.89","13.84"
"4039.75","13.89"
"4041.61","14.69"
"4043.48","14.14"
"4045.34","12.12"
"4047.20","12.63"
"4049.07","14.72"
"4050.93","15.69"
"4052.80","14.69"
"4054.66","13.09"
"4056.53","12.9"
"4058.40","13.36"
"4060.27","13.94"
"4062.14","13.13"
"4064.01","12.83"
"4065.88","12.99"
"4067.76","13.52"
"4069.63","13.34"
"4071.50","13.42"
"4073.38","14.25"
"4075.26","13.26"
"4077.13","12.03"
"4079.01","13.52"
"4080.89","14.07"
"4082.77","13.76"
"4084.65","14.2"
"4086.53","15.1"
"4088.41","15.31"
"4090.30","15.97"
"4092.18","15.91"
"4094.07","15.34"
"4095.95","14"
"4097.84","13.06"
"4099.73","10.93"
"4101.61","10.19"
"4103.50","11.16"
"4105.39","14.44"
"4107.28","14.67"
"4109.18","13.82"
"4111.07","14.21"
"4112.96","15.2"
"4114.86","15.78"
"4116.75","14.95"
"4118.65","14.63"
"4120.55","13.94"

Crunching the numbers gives 1.9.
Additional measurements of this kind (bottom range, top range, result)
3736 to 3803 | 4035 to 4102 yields 1.88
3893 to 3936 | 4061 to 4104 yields 1.71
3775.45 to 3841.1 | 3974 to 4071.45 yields 1.88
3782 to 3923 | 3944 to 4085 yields 1.65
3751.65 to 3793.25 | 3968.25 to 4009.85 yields 1.41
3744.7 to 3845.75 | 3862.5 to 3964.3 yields 1.12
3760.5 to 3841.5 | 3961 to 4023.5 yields 1.58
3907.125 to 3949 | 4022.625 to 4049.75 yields 1.84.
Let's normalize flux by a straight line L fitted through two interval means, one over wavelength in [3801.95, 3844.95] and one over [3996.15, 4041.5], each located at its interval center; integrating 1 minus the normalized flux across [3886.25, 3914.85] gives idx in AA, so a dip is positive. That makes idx 1.9 AA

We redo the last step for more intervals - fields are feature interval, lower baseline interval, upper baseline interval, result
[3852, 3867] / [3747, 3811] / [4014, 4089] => 3.4 AA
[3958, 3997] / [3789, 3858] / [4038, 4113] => 5.8 AA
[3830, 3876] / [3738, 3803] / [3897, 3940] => 5.6 AA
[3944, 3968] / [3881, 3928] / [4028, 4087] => 3.2 AA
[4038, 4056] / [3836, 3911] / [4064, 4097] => -1.1 AA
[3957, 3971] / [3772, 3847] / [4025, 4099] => 6.0 AA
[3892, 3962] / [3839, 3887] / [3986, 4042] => 9.5 AA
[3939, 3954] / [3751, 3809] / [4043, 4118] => 2.7 AA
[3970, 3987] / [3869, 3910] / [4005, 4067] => 3.0 AA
